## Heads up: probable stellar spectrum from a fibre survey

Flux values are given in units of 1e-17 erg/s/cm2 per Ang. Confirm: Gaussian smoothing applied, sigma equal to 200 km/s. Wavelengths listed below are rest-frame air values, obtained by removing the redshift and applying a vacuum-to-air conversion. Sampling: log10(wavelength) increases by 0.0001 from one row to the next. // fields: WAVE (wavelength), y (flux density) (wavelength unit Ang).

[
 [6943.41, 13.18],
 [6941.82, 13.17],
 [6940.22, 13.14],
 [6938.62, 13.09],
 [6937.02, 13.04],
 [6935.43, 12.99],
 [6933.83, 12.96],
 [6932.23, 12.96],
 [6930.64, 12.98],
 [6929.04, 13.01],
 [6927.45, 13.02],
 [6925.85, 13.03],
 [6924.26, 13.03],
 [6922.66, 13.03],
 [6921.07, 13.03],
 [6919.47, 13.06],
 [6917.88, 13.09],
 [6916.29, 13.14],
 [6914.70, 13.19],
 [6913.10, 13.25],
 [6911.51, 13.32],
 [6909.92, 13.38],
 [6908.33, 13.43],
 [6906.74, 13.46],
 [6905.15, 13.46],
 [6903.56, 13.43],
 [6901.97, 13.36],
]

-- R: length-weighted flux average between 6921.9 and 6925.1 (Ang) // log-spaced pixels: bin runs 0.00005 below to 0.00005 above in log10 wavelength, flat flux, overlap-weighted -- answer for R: 13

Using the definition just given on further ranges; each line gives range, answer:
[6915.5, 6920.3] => 13.1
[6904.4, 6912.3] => 13.4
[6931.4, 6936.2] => 13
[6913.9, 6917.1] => 13.2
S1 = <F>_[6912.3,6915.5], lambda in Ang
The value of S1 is 13.2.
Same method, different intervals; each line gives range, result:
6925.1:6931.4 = 13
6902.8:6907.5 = 13.4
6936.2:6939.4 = 13.1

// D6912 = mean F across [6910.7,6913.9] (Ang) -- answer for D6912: 13.3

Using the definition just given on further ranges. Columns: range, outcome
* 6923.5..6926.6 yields 13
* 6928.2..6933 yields 13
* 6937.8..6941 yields 13.1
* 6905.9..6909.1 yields 13.4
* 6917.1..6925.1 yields 13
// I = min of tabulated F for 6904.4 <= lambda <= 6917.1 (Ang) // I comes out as 13.14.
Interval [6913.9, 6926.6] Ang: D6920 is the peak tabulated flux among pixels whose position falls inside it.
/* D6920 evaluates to 13.19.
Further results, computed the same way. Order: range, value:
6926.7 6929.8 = 13.02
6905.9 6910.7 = 13.46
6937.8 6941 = 13.14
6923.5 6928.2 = 13.03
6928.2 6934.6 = 13.01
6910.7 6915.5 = 13.32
